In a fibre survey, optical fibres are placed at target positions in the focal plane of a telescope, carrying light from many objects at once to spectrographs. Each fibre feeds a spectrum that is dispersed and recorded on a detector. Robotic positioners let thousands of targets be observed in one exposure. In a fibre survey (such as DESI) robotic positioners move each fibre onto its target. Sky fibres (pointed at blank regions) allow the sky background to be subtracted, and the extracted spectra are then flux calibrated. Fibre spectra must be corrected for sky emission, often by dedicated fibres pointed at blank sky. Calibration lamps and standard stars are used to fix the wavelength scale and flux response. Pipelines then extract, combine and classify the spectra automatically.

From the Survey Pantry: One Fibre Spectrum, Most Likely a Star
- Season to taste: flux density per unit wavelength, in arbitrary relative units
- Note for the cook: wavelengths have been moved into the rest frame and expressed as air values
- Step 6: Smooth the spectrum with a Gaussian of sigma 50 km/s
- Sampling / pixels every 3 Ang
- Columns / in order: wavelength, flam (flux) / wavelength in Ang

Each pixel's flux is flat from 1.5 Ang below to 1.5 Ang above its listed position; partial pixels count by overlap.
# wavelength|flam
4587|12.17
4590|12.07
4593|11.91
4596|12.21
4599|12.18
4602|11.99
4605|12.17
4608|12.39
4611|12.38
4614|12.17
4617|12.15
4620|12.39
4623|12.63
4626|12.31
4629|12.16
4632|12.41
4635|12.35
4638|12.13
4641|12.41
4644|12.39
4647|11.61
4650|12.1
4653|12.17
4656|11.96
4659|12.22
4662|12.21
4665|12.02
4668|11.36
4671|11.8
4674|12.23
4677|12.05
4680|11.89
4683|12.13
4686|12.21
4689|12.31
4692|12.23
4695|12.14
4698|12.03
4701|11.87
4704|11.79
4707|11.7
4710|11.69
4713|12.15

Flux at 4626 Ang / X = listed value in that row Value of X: 12.31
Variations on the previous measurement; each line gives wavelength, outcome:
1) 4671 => 11.8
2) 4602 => 11.99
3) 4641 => 12.41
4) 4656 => 11.96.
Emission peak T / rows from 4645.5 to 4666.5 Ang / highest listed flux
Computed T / 12.22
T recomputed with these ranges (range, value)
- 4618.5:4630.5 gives 12.63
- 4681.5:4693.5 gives 12.31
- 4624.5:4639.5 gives 12.41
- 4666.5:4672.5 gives 11.8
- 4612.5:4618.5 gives 12.17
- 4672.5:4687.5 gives 12.23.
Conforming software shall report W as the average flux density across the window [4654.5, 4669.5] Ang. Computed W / 12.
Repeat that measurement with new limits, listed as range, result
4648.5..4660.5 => 12.1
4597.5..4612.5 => 12.2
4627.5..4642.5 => 12.3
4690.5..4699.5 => 12.1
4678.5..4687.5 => 12.1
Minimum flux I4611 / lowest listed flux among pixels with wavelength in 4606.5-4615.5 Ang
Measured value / 12.17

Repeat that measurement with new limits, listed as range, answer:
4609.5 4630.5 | 12.15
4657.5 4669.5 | 11.36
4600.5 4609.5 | 11.99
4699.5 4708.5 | 11.7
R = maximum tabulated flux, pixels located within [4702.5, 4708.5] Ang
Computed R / 11.79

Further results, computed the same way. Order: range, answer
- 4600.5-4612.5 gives 12.39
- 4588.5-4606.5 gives 12.21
